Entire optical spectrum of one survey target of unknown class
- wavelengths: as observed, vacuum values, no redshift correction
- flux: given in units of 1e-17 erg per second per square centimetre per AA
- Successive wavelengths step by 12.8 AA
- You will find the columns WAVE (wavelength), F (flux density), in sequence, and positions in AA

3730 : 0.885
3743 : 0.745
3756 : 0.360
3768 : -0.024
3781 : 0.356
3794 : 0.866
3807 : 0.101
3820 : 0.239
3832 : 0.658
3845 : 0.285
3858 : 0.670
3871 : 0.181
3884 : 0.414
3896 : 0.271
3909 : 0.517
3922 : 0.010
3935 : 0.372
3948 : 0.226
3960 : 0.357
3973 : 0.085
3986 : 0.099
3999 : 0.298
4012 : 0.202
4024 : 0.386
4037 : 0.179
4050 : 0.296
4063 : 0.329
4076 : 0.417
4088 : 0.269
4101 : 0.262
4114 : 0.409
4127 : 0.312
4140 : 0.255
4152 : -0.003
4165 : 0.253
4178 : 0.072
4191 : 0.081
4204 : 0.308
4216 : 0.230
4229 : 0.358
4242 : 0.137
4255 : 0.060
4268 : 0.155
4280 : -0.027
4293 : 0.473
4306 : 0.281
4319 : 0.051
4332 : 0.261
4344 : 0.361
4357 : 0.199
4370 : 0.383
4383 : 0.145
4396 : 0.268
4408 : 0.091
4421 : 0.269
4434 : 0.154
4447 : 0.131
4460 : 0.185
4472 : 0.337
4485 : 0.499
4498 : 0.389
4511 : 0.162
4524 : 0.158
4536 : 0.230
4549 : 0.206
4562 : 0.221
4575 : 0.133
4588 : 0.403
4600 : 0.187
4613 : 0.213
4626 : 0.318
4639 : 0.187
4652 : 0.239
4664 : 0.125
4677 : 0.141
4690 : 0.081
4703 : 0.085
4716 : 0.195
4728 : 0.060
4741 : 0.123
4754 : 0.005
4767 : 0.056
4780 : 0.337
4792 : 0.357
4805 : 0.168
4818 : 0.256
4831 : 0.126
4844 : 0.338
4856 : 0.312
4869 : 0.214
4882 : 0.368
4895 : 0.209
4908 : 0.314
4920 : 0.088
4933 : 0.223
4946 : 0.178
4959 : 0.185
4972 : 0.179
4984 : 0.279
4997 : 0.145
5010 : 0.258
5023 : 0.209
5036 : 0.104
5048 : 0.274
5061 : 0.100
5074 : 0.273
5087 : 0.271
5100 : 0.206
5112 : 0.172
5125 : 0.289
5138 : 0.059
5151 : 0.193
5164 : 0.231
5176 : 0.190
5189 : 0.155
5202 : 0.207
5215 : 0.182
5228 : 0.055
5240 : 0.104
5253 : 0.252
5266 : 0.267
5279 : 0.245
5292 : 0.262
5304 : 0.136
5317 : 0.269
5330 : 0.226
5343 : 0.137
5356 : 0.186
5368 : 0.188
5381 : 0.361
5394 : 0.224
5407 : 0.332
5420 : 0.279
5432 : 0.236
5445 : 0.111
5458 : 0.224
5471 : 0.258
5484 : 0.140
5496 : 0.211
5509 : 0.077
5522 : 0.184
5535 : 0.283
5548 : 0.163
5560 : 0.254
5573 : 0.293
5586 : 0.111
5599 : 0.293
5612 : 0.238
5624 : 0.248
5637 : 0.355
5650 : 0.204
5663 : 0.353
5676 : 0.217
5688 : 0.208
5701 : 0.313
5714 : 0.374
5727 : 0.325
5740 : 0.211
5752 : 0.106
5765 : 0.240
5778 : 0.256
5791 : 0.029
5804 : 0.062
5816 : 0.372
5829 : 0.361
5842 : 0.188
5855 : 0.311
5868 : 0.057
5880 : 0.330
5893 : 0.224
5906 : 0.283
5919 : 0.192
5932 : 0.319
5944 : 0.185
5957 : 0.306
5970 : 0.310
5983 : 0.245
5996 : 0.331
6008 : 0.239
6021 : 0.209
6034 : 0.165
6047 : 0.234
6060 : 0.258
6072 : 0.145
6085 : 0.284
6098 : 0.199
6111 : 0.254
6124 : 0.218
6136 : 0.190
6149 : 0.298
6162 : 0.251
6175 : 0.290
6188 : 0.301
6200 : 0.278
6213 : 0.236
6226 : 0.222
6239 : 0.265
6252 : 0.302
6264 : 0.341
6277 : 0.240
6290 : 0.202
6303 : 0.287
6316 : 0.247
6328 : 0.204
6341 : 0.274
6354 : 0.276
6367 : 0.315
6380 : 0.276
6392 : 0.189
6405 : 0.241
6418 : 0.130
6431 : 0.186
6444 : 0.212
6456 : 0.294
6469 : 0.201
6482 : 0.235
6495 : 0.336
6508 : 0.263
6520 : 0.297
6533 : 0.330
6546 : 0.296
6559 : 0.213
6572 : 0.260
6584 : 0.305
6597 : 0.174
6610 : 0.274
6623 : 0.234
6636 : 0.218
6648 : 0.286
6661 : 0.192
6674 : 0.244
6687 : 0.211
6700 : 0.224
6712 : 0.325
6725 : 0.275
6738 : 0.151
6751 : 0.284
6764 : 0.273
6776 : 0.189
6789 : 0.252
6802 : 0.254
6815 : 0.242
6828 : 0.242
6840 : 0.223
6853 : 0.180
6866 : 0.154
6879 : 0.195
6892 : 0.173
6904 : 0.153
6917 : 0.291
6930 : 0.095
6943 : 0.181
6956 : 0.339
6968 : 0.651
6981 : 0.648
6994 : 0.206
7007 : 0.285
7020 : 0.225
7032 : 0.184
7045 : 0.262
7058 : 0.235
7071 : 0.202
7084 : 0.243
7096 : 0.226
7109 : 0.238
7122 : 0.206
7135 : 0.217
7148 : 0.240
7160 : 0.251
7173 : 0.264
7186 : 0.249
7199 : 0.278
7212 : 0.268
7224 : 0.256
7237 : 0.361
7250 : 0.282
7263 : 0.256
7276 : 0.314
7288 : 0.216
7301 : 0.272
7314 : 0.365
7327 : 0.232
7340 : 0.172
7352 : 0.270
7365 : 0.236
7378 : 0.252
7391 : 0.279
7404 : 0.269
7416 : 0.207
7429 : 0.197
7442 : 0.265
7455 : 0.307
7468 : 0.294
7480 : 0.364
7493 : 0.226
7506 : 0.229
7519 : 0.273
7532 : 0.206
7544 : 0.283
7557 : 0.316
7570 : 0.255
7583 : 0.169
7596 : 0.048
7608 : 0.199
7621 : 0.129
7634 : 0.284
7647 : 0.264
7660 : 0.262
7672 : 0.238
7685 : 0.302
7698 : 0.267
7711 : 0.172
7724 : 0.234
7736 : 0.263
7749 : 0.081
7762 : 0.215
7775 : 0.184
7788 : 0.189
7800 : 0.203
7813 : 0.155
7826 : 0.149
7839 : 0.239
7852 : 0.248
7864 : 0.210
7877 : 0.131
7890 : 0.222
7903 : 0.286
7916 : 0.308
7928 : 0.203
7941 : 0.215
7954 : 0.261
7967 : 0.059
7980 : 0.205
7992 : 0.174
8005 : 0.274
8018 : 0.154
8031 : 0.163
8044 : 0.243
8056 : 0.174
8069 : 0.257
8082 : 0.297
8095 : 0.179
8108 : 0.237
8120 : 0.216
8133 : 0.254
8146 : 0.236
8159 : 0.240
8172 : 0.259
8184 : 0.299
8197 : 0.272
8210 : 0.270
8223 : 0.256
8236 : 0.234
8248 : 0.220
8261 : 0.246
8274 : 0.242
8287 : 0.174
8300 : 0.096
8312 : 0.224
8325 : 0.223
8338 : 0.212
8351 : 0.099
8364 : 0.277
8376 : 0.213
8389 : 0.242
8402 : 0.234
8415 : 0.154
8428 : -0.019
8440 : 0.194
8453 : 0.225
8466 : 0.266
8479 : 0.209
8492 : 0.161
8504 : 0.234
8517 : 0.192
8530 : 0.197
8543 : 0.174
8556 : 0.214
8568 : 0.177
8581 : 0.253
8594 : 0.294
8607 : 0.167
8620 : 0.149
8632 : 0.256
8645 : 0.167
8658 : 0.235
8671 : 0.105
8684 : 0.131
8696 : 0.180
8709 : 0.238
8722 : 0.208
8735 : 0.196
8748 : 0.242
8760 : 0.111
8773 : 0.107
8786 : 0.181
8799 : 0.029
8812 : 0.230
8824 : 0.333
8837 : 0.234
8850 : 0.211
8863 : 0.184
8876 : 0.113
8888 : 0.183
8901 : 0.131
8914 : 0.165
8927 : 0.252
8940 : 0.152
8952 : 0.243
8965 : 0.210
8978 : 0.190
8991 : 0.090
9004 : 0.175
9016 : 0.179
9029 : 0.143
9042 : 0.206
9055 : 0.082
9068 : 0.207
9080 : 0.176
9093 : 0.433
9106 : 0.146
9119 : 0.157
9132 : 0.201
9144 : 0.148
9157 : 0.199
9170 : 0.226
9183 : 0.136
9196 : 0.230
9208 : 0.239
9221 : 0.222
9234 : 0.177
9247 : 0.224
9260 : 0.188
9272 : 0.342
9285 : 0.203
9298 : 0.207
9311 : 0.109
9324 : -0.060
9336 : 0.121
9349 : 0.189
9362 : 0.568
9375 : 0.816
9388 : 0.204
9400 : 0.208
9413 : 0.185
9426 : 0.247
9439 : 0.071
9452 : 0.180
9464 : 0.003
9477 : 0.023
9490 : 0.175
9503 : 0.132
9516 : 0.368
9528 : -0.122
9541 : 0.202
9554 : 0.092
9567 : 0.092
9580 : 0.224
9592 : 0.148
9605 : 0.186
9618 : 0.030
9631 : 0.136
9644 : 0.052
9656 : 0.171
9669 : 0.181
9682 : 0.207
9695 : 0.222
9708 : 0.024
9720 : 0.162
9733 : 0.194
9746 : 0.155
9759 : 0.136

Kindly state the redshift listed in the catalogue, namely 0.870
